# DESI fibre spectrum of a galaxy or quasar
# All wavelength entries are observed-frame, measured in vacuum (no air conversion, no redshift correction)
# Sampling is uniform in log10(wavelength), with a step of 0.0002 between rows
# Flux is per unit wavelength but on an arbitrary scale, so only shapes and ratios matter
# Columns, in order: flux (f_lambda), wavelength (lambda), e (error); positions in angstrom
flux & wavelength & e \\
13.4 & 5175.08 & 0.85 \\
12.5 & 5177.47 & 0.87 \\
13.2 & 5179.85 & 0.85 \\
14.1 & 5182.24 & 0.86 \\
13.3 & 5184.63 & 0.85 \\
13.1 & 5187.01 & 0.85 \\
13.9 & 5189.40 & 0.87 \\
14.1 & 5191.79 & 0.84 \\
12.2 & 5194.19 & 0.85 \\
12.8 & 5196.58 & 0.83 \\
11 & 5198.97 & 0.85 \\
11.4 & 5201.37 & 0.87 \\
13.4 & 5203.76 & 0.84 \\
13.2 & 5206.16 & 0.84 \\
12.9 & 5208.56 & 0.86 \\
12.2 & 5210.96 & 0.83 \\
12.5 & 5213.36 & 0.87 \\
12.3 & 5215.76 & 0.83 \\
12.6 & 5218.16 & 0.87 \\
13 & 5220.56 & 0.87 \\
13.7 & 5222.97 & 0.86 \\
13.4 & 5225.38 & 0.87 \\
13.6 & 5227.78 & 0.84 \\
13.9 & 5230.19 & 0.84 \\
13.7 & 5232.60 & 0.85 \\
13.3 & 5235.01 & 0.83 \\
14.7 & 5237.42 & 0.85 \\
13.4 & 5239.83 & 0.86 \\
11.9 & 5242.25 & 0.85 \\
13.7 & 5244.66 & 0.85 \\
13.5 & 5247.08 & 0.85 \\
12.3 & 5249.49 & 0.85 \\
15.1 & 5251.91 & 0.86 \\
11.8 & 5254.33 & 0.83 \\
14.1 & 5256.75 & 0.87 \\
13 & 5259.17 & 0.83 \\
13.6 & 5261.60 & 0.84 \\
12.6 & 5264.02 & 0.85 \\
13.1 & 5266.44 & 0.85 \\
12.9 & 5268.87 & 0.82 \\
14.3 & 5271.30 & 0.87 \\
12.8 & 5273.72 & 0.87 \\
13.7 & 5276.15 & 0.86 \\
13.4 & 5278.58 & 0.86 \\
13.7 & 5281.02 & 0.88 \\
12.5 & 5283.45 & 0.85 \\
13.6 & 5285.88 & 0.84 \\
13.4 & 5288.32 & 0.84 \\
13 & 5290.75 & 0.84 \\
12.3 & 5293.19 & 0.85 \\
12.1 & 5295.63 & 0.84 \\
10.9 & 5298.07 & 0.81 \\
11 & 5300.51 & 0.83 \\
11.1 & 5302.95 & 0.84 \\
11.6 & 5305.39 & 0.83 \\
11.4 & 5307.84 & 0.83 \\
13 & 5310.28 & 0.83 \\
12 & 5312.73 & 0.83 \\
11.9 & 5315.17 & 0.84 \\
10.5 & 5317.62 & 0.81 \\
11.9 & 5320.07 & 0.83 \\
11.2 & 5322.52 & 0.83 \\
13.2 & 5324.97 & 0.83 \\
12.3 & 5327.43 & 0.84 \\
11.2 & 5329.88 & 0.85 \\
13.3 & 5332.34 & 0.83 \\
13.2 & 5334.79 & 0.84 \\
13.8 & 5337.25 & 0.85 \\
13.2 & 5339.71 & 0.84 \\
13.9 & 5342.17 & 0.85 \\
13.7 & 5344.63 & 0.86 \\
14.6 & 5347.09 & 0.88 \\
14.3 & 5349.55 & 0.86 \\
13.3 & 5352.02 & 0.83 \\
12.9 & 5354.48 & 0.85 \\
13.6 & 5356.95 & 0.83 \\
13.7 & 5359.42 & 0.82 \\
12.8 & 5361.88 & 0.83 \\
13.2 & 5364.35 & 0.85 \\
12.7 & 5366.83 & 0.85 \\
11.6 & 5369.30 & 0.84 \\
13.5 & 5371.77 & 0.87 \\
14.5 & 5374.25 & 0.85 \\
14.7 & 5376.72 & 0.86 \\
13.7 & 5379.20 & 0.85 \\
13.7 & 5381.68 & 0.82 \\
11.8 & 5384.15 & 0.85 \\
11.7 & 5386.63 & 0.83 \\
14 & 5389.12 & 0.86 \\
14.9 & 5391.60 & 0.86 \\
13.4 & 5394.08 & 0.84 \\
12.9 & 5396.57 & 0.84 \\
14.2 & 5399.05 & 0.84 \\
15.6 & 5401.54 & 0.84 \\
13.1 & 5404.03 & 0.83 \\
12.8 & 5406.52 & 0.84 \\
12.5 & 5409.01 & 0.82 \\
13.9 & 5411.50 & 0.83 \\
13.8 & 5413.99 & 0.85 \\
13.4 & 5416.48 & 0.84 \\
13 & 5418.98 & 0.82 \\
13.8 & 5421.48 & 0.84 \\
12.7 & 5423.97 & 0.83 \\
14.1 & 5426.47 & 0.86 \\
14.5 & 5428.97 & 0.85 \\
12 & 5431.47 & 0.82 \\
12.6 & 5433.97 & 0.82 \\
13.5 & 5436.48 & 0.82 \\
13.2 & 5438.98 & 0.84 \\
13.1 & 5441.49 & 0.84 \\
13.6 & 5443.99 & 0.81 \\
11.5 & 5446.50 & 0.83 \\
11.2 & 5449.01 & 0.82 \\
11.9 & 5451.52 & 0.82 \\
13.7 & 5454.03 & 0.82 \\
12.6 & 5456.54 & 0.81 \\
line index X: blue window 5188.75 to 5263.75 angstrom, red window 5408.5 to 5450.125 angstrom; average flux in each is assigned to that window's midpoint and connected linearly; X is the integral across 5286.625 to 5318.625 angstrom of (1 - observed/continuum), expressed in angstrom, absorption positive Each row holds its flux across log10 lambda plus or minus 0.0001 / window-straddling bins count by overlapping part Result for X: 2.9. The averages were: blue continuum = 13.1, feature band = 11.9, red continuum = 13.1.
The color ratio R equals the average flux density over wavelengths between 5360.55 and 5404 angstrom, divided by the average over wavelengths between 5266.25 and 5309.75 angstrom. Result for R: 1.07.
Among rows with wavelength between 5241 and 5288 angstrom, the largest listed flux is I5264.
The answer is 15.1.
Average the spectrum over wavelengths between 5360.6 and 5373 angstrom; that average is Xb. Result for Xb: 12.8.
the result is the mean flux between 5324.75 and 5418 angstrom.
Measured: 13.4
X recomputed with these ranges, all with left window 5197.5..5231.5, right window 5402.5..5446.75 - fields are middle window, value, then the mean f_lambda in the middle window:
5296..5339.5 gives 3.4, 12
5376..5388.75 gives 0.0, 13.1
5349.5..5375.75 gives -0.3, 13.2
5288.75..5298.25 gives 0.5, 12.3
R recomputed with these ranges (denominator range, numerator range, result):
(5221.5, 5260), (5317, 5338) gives 0.92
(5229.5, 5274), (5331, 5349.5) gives 1.03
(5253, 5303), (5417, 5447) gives 1.03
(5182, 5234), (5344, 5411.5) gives 1.04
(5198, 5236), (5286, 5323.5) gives 0.92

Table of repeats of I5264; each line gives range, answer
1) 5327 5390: 14.7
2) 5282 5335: 13.6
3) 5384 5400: 14.9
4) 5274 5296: 13.7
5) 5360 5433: 15.6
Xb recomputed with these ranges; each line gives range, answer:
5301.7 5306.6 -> 11.4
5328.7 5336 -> 12.6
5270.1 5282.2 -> 13.6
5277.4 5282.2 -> 13.5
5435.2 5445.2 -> 13.3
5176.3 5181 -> 12.9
